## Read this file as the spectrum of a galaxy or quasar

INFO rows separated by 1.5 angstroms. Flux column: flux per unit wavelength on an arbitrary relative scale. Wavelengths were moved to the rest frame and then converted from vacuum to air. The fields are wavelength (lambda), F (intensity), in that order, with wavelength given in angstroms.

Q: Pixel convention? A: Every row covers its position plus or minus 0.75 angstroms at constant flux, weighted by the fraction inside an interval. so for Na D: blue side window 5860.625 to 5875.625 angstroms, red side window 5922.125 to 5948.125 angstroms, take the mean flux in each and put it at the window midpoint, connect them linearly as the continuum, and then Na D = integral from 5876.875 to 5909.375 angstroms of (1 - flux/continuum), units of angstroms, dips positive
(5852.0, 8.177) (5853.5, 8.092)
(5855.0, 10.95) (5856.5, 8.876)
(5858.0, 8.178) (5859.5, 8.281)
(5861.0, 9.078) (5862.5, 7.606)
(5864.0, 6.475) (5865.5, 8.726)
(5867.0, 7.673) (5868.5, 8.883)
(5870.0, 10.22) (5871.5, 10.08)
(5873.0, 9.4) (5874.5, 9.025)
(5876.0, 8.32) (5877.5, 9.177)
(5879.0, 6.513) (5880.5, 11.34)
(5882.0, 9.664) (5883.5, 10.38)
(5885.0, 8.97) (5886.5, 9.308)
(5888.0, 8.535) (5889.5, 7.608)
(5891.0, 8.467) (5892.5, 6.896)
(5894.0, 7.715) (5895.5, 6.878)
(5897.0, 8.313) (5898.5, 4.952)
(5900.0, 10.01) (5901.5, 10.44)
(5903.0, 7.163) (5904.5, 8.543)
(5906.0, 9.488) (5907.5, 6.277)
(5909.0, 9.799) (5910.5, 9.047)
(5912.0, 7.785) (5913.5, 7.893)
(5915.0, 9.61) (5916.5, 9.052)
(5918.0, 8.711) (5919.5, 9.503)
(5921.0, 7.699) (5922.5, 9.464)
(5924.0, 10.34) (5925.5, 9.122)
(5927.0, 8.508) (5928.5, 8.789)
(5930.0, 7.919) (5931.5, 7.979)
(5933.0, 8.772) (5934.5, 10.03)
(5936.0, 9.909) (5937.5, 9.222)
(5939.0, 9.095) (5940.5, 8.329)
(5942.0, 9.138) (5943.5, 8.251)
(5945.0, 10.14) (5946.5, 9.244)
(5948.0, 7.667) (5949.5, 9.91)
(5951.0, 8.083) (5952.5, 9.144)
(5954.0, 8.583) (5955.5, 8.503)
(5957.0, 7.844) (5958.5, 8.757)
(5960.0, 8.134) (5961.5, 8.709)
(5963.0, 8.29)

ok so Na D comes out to 1.3 angstroms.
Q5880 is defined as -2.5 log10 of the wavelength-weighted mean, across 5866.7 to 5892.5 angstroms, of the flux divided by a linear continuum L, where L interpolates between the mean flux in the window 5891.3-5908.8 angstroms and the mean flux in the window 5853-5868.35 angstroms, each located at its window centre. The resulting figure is -0.101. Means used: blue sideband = 8.42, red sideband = 7.95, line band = 8.99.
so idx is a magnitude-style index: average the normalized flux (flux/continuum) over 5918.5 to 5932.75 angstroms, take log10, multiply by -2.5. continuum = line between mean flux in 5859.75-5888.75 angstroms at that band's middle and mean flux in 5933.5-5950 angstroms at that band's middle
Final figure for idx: 0.03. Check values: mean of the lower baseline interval 8.9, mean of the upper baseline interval 9.16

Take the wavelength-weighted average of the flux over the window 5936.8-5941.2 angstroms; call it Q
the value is 8.88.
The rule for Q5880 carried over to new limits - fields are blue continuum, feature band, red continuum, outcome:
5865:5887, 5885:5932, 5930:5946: 0.08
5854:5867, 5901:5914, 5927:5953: 0.03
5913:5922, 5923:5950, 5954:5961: -0.05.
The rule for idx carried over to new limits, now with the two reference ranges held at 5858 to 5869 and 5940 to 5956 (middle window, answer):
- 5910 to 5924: -0.03 mag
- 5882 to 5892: -0.08 mag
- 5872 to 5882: -0.11 mag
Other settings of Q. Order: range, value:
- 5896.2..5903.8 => 8.17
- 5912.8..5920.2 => 8.96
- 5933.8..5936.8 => 9.96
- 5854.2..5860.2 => 9.07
